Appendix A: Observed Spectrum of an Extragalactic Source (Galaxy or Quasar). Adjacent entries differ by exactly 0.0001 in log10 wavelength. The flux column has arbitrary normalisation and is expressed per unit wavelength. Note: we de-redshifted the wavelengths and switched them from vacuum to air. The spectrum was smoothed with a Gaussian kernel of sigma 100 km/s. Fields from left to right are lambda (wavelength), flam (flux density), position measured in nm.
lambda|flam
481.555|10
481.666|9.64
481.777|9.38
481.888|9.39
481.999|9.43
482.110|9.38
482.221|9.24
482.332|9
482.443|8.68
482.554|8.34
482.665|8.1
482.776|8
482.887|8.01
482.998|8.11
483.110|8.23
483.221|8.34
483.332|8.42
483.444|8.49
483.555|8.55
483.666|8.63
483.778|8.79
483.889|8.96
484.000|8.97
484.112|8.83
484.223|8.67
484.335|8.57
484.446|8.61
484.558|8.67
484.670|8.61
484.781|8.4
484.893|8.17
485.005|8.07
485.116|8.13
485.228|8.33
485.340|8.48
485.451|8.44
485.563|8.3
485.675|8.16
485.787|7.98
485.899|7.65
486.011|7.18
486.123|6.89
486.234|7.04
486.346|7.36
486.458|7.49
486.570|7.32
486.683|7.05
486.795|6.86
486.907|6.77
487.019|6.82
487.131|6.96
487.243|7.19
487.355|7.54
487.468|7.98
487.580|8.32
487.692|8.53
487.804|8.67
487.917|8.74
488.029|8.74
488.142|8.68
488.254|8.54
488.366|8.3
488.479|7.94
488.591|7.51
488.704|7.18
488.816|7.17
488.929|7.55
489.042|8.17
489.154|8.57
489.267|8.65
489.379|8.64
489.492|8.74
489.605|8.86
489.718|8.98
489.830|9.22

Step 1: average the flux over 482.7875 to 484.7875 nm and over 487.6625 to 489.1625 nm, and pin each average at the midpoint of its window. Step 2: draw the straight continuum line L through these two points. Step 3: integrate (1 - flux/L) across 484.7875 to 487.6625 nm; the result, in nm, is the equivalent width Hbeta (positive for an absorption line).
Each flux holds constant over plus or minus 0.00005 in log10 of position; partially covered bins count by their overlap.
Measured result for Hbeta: 0.24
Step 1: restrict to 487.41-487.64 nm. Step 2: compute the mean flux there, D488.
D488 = 8.15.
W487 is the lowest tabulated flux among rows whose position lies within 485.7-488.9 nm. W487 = 6.77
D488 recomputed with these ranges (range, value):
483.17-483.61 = 8.45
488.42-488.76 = 7.54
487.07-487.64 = 7.6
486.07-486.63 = 7.22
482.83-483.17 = 8.12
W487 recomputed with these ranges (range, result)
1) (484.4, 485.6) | 8.07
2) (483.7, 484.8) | 8.4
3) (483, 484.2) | 8.23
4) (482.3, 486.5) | 6.89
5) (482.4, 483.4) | 8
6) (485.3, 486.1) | 7.18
